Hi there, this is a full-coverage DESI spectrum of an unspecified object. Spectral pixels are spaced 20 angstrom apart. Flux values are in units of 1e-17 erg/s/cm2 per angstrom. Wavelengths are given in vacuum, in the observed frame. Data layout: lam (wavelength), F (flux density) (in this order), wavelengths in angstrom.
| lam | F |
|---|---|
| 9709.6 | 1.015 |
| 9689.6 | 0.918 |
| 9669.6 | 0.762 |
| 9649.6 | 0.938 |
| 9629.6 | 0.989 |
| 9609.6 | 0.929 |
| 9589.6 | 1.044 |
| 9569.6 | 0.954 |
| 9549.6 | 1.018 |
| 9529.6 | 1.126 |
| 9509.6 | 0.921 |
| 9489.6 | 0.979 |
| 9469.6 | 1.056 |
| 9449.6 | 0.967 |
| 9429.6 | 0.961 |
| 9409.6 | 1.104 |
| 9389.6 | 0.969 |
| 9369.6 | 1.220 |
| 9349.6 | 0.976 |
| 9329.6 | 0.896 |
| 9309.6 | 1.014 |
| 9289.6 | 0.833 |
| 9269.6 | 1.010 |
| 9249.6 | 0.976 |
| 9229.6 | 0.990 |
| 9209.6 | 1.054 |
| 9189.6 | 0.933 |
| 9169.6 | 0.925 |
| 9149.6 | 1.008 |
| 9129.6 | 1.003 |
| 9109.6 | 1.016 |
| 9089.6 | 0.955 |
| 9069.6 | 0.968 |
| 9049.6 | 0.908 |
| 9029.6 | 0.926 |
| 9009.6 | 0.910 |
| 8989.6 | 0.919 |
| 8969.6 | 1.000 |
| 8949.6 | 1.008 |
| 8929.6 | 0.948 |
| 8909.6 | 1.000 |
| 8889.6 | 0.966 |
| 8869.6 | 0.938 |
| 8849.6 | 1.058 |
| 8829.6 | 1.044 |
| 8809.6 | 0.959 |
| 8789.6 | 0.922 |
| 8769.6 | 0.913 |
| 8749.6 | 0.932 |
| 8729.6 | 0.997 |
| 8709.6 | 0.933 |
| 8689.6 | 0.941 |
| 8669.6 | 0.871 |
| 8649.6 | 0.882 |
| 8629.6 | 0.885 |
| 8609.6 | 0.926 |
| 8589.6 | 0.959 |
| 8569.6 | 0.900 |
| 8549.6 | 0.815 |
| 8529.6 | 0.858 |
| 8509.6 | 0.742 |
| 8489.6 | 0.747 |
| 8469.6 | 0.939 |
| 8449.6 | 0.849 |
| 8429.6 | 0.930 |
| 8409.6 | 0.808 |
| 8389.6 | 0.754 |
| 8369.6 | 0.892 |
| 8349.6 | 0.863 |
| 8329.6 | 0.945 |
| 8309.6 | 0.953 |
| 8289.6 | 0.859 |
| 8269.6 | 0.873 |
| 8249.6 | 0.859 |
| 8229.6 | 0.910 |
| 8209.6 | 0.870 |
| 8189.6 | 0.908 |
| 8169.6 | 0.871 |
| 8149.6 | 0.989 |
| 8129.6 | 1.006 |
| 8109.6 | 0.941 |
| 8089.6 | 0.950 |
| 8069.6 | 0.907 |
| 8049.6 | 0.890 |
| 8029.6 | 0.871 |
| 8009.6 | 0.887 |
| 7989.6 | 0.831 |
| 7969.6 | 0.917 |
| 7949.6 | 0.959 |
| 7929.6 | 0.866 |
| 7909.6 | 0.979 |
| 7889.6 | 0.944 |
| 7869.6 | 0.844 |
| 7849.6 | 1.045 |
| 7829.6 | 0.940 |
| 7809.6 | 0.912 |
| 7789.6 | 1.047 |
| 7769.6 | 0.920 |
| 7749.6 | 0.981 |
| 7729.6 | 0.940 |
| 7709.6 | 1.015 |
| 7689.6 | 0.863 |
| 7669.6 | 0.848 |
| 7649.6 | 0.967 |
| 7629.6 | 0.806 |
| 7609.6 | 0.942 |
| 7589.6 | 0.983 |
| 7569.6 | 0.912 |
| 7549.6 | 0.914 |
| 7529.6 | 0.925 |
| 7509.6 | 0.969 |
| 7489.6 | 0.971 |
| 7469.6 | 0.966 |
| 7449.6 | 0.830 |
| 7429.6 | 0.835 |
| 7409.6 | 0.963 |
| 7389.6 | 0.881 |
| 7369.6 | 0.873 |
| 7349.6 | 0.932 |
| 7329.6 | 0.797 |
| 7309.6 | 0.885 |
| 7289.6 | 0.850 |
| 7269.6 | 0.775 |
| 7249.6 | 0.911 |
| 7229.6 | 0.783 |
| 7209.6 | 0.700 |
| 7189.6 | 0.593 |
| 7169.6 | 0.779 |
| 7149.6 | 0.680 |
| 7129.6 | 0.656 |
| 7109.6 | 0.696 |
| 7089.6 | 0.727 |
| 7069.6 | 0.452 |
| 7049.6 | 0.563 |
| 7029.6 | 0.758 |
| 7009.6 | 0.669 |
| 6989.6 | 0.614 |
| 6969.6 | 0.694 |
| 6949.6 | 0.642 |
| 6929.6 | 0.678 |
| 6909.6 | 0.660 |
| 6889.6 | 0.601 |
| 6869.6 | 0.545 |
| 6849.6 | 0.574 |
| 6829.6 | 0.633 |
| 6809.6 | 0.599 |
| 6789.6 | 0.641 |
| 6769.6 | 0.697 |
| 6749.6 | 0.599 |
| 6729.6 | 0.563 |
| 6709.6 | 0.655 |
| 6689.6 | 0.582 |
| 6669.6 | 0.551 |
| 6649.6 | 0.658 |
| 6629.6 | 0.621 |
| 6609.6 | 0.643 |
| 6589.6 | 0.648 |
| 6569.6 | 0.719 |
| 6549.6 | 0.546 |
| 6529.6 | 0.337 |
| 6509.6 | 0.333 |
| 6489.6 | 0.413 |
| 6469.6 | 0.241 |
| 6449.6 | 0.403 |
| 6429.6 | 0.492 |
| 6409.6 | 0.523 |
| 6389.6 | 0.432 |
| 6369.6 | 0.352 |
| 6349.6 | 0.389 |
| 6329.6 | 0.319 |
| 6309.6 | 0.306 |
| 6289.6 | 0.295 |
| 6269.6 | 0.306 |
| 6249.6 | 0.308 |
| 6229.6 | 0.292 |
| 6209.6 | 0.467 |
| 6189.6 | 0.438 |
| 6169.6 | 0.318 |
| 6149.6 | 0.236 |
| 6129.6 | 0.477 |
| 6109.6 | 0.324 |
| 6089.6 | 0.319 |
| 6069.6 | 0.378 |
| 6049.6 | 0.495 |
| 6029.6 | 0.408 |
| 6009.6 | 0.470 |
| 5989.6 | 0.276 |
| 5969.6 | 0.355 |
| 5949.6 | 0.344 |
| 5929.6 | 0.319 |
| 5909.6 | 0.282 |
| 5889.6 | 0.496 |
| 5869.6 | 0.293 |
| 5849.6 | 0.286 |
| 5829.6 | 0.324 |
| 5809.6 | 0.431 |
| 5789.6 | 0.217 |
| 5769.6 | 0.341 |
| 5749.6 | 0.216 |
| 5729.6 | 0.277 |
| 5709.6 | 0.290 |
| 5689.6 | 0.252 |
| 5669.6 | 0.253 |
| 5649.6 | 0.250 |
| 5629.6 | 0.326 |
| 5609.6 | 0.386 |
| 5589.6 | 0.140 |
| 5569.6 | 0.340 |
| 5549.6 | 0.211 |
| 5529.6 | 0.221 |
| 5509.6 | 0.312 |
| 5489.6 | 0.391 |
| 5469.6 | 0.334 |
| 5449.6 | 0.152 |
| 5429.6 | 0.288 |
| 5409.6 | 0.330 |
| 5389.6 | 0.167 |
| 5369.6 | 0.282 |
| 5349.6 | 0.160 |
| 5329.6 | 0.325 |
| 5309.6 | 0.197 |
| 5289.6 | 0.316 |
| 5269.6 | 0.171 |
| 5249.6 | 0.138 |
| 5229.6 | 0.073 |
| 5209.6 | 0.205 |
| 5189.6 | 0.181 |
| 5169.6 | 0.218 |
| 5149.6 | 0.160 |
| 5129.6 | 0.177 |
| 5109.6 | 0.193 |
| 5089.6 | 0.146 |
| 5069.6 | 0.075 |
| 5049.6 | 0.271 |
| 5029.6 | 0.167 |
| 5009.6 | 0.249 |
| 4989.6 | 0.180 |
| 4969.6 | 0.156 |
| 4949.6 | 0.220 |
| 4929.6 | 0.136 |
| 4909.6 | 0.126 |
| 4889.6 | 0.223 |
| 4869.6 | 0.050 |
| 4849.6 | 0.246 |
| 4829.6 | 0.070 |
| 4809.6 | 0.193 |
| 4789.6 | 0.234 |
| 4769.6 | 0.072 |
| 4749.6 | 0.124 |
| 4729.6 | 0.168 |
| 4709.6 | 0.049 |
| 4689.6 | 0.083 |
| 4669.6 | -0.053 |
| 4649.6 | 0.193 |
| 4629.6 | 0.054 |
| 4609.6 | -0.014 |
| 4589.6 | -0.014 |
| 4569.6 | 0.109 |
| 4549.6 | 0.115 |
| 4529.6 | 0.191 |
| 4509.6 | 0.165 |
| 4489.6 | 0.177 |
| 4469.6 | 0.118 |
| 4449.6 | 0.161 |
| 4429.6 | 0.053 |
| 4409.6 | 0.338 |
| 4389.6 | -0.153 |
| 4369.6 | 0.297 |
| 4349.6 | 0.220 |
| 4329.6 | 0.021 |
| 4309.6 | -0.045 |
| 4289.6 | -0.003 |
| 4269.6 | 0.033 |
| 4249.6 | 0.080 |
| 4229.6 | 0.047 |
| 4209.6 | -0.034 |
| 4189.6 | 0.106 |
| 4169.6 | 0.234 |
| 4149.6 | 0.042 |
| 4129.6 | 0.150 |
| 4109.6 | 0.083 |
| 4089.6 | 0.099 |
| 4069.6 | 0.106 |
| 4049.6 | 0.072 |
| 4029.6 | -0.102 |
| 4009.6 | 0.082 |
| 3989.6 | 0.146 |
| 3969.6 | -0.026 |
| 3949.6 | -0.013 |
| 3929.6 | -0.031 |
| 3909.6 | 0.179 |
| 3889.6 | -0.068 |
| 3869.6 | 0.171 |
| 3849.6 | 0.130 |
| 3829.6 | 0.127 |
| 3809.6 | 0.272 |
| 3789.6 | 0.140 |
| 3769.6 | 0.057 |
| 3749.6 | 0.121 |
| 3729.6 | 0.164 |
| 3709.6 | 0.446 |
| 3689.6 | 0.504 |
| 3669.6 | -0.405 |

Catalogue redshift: 0.64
